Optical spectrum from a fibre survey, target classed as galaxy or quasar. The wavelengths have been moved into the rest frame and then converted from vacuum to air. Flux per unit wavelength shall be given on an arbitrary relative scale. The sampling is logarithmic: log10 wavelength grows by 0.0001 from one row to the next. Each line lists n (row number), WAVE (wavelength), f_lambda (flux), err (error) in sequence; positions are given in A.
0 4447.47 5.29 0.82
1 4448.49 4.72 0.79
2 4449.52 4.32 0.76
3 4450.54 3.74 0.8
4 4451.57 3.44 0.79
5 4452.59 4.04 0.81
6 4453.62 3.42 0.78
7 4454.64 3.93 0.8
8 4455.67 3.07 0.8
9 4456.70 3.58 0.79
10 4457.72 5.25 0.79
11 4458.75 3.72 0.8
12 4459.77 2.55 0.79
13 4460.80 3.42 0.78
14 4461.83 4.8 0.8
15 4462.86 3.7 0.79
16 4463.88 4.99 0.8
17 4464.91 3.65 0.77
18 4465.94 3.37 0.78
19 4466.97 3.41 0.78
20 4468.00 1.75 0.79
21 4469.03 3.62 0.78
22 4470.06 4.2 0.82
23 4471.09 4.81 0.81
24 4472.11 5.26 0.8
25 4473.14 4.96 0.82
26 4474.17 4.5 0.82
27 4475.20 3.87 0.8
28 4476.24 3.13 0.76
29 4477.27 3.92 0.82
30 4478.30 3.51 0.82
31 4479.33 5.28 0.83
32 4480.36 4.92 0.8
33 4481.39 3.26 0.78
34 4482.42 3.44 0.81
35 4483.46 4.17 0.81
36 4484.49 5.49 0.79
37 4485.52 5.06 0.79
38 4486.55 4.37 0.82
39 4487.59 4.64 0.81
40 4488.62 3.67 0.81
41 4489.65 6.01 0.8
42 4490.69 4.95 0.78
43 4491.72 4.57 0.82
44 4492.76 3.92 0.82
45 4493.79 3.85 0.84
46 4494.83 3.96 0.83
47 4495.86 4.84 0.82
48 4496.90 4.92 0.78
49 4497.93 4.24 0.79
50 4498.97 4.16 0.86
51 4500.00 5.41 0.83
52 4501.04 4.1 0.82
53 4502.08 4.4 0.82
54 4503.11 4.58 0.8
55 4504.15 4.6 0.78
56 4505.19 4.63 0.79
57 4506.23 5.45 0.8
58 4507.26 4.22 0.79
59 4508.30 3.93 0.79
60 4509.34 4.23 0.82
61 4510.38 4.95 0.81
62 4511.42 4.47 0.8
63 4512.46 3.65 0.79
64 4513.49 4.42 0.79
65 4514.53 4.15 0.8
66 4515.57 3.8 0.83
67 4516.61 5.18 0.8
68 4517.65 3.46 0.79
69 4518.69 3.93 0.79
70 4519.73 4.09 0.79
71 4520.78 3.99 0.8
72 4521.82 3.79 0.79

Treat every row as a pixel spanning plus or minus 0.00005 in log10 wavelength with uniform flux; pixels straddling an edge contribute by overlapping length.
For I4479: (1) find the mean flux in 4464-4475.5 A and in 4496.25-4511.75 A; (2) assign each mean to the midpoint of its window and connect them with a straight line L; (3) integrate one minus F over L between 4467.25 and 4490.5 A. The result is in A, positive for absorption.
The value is -0.7 A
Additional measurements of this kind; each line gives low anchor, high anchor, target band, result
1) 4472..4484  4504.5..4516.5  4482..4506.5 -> -1.65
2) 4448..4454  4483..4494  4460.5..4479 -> 1.45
